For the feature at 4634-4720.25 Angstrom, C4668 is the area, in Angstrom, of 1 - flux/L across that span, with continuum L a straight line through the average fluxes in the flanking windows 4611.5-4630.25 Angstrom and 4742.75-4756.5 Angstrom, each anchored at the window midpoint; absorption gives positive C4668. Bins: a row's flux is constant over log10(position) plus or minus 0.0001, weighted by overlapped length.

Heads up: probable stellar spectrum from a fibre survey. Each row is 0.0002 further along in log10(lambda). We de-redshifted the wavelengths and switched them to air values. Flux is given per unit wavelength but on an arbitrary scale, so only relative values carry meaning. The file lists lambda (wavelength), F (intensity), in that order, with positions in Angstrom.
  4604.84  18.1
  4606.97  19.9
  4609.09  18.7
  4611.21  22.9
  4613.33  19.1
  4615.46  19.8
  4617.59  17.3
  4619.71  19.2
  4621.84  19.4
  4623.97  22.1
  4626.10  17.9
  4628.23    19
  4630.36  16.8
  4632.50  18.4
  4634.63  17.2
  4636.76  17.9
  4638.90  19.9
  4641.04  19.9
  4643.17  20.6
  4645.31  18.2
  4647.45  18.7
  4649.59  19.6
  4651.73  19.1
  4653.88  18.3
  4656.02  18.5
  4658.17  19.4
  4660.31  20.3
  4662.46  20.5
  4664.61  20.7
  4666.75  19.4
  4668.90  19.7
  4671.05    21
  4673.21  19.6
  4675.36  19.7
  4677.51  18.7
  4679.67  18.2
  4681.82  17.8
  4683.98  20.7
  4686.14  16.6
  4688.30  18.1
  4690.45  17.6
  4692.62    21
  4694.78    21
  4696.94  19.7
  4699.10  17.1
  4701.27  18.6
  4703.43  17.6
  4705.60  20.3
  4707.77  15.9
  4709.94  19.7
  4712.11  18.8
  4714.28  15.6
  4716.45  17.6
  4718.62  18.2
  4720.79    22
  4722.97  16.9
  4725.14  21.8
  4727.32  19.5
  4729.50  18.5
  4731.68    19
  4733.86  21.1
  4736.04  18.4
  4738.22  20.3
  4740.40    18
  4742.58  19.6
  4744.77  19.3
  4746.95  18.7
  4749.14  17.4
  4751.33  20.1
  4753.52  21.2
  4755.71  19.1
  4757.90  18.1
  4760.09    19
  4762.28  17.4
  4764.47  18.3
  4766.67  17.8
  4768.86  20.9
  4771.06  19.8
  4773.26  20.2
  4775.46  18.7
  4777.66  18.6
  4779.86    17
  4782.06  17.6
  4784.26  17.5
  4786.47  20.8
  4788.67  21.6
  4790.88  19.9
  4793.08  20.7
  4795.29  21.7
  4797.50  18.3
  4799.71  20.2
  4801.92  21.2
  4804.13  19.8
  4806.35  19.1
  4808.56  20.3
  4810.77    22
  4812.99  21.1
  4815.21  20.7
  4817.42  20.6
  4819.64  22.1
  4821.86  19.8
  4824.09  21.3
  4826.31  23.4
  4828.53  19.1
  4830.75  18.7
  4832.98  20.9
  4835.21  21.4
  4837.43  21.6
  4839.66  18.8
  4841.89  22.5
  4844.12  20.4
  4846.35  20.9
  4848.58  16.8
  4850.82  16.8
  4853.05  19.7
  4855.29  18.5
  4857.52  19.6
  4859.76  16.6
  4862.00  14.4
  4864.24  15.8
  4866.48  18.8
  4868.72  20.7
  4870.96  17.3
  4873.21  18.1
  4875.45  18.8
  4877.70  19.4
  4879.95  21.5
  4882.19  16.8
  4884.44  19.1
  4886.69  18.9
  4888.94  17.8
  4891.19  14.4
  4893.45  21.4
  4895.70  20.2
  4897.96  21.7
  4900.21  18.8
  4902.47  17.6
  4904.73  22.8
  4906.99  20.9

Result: 1.5 Angstrom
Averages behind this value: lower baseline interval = 19.3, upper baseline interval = 19.3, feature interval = 19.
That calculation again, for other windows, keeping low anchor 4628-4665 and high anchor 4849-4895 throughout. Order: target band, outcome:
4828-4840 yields -1.2 Angstrom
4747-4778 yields -0.7 Angstrom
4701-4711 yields 0.2 Angstrom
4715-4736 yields -0.6 Angstrom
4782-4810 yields -2.3 Angstrom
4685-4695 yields 0.1 Angstrom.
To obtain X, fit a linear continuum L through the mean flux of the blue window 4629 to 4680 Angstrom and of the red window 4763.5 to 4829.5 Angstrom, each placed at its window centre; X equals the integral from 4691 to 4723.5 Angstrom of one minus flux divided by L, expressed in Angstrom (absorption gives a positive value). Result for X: 1.4 Angstrom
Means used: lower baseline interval 19.2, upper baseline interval 20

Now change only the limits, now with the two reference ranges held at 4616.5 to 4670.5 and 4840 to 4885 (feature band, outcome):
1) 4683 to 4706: 0.16 Angstrom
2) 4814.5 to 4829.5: -1.85 Angstrom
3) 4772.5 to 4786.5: 0.29 Angstrom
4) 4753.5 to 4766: 0.17 Angstrom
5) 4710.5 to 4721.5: 0.34 Angstrom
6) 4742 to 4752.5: -0.06 Angstrom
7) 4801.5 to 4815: -1.30 Angstrom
